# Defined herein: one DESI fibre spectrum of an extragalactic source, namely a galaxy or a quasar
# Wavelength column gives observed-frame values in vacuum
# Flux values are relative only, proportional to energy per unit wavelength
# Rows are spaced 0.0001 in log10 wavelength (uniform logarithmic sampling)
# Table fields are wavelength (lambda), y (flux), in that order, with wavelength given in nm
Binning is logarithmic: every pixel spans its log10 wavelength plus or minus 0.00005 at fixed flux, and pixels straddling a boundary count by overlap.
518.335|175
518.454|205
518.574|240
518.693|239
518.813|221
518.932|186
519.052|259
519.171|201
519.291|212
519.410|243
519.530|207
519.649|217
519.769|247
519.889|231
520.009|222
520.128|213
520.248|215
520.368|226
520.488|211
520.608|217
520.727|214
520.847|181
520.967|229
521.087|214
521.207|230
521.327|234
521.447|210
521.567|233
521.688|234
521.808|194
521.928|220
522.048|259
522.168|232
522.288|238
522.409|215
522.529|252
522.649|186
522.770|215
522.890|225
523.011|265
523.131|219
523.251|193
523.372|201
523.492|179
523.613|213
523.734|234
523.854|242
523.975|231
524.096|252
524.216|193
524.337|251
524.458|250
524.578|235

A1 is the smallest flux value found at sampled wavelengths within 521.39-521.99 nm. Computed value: 194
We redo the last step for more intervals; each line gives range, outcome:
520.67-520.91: 181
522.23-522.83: 186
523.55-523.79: 213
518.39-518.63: 205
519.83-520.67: 211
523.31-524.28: 179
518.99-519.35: 201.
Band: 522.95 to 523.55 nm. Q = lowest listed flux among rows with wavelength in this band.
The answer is 179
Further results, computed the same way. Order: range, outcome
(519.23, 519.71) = 207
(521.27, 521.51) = 210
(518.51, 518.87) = 221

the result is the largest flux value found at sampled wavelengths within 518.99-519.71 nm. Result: 259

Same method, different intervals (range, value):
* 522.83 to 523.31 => 265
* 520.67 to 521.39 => 234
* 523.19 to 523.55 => 201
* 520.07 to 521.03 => 229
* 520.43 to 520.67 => 217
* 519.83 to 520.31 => 231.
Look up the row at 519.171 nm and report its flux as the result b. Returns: 201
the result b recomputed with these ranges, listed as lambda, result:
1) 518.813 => 221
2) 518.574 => 240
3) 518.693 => 239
